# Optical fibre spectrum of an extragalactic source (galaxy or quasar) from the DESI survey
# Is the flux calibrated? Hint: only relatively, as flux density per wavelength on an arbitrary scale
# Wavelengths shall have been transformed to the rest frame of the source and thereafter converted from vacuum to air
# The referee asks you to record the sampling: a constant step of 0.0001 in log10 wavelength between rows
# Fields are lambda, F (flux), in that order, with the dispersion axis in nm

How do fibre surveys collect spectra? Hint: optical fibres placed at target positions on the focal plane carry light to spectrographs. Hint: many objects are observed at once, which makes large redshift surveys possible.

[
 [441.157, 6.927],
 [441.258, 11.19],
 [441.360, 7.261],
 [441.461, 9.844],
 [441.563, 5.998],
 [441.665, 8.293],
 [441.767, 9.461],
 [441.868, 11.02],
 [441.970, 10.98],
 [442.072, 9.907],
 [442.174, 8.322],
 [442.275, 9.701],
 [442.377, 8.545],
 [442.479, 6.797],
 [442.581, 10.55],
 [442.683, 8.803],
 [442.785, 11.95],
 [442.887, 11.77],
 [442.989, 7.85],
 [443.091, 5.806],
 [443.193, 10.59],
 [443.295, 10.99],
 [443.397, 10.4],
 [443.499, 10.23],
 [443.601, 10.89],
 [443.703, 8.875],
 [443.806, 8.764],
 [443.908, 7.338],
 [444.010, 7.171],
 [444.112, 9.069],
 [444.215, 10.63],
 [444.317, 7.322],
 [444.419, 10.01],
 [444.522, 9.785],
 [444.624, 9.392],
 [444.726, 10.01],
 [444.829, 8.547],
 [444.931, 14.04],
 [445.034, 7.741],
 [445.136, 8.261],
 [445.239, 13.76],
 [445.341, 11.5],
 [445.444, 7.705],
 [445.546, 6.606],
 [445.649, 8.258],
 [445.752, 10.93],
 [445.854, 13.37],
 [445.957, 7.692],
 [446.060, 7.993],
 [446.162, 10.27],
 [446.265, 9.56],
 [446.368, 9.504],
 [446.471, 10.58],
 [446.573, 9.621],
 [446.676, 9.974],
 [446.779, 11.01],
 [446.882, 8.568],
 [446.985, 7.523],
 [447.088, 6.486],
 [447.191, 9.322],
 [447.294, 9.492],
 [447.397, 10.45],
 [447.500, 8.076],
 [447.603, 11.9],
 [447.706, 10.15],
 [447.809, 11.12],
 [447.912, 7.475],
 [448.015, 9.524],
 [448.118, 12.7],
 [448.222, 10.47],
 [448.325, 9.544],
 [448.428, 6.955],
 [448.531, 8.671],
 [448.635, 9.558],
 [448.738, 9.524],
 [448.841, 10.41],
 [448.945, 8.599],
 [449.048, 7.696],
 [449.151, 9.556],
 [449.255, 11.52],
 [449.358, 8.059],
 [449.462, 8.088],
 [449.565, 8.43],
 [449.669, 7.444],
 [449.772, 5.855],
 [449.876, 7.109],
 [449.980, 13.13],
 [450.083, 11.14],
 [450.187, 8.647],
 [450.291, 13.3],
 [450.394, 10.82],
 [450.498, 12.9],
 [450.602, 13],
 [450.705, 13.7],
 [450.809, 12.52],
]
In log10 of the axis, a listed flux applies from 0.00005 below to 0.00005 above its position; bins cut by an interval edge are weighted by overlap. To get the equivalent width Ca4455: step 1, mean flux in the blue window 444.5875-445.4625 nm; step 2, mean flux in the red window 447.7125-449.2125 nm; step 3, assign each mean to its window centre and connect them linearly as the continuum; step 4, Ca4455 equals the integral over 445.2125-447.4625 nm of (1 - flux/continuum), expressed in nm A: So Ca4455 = 0.10 nm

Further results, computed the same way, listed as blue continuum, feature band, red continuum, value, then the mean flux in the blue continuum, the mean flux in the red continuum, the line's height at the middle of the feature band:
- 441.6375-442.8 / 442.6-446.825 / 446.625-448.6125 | -0.08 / 9.48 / 9.44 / 9.46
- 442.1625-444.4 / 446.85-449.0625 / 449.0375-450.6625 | 0.08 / 9.23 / 9.87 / 9.69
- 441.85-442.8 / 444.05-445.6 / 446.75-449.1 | -0.03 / 9.52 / 9.34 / 9.44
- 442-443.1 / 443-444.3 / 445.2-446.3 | 0.04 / 9.25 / 9.75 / 9.42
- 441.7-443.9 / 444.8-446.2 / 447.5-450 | -0.05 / 9.57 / 9.24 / 9.42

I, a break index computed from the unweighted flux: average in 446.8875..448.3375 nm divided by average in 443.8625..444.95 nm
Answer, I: 1.03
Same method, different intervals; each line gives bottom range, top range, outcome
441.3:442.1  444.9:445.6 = 1.08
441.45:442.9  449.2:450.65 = 1.06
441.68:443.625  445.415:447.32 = 0.95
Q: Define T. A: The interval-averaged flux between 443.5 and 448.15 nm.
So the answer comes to 9.53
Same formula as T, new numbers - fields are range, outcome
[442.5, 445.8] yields 9.52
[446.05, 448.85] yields 9.53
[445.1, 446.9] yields 9.76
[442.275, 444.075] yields 9.26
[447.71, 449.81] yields 9.11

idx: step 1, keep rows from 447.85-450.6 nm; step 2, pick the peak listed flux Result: 13.3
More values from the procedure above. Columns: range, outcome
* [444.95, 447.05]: 13.76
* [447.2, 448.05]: 11.9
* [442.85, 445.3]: 14.04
